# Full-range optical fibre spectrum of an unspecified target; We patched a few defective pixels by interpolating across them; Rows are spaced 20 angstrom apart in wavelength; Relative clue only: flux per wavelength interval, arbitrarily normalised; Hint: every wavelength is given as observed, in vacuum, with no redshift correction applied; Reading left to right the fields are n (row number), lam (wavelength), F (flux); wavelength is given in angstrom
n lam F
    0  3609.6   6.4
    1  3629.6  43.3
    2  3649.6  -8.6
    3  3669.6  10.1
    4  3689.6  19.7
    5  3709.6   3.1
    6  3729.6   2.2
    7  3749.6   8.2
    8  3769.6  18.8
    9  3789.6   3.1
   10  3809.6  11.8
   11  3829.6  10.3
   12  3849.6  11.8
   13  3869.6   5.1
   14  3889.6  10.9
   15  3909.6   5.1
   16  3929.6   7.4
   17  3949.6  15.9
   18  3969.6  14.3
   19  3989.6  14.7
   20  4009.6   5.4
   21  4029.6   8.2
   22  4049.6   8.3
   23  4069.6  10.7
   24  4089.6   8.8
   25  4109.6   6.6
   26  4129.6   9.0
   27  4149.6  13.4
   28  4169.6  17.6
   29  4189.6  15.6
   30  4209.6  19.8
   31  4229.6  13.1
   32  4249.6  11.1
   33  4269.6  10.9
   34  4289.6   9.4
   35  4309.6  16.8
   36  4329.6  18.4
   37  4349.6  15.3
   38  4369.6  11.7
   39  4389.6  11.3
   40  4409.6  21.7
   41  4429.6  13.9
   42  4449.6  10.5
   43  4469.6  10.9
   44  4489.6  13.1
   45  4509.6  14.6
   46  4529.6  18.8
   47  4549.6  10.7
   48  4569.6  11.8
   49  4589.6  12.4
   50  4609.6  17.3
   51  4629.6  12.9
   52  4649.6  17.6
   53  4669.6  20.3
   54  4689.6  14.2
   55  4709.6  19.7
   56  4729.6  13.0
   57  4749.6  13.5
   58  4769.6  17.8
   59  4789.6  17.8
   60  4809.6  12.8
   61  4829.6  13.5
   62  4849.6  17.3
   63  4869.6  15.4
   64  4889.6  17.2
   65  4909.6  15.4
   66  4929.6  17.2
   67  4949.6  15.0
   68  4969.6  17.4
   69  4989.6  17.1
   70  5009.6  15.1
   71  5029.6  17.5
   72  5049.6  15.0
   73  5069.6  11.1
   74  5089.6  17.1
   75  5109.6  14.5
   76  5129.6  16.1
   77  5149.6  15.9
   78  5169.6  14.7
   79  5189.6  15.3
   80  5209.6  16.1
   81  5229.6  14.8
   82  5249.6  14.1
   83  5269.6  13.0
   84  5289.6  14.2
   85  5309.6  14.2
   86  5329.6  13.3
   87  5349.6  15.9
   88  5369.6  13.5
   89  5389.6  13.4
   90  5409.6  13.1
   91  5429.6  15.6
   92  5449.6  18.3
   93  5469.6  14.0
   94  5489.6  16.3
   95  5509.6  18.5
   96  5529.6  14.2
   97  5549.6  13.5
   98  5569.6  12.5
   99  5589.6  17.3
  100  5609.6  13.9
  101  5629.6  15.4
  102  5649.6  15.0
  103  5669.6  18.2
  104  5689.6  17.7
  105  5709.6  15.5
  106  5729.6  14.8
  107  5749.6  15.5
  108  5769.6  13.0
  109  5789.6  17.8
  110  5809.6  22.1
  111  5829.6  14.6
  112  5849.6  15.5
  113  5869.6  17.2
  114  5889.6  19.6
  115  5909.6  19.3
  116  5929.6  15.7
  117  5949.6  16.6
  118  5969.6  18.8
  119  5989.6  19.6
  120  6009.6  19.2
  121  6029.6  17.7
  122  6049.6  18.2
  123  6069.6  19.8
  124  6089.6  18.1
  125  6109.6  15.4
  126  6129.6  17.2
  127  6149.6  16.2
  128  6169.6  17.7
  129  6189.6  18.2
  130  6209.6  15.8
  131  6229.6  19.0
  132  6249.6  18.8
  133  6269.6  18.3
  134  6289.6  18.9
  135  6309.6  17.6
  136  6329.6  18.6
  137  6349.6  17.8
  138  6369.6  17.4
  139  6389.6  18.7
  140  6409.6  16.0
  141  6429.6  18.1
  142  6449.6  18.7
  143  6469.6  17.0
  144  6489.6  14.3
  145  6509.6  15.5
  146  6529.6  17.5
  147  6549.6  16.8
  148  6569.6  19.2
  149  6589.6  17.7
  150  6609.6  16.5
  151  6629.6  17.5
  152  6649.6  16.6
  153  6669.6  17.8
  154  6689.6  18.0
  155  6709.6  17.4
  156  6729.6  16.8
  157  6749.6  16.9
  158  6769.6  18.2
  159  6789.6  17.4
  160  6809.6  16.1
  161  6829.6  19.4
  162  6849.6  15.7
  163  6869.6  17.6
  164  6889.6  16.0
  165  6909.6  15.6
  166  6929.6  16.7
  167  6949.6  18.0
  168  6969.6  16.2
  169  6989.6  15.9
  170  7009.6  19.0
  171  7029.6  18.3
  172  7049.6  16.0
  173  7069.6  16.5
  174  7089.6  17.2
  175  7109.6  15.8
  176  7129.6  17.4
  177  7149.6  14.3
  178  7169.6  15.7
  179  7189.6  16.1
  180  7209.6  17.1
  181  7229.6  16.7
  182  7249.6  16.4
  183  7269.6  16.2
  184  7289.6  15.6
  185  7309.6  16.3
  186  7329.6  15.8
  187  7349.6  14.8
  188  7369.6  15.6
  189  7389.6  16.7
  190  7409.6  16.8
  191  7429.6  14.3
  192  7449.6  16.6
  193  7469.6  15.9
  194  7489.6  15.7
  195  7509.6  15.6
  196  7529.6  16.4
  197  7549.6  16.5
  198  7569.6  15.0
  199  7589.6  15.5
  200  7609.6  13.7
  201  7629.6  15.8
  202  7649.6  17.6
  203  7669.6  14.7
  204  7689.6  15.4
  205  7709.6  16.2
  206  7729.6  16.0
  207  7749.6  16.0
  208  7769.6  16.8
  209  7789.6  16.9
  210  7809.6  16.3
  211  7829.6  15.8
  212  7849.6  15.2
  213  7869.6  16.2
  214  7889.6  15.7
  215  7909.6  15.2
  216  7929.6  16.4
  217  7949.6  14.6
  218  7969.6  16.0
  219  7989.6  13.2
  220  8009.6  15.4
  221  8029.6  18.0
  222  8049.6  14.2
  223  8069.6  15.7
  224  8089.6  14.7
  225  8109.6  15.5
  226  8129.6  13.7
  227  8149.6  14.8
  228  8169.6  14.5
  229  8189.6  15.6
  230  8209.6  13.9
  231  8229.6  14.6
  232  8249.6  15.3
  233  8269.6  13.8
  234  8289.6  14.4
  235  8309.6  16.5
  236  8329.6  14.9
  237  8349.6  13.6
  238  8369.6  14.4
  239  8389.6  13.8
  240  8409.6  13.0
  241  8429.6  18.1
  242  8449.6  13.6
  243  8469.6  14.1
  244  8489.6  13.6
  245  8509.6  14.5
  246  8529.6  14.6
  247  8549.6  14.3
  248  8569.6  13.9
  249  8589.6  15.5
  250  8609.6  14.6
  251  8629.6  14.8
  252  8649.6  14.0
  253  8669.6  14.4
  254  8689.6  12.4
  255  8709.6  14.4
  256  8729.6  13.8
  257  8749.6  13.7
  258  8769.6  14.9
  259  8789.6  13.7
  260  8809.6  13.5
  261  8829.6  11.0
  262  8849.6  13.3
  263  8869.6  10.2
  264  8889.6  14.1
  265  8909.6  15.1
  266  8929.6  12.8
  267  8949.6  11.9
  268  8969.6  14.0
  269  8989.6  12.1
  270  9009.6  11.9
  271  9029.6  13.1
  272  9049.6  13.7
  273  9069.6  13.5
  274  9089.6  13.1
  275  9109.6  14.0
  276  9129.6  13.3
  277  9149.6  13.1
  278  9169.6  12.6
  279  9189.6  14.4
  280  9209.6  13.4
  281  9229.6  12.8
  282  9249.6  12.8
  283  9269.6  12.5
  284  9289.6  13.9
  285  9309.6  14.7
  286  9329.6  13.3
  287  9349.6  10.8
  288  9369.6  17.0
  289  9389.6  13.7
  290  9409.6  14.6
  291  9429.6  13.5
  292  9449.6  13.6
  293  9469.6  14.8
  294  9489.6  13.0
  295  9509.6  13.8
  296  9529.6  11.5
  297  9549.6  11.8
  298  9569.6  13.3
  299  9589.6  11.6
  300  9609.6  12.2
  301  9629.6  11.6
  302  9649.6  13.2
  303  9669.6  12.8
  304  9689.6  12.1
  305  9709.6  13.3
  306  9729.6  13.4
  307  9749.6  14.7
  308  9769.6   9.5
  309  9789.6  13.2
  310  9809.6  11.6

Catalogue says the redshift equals 0.038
